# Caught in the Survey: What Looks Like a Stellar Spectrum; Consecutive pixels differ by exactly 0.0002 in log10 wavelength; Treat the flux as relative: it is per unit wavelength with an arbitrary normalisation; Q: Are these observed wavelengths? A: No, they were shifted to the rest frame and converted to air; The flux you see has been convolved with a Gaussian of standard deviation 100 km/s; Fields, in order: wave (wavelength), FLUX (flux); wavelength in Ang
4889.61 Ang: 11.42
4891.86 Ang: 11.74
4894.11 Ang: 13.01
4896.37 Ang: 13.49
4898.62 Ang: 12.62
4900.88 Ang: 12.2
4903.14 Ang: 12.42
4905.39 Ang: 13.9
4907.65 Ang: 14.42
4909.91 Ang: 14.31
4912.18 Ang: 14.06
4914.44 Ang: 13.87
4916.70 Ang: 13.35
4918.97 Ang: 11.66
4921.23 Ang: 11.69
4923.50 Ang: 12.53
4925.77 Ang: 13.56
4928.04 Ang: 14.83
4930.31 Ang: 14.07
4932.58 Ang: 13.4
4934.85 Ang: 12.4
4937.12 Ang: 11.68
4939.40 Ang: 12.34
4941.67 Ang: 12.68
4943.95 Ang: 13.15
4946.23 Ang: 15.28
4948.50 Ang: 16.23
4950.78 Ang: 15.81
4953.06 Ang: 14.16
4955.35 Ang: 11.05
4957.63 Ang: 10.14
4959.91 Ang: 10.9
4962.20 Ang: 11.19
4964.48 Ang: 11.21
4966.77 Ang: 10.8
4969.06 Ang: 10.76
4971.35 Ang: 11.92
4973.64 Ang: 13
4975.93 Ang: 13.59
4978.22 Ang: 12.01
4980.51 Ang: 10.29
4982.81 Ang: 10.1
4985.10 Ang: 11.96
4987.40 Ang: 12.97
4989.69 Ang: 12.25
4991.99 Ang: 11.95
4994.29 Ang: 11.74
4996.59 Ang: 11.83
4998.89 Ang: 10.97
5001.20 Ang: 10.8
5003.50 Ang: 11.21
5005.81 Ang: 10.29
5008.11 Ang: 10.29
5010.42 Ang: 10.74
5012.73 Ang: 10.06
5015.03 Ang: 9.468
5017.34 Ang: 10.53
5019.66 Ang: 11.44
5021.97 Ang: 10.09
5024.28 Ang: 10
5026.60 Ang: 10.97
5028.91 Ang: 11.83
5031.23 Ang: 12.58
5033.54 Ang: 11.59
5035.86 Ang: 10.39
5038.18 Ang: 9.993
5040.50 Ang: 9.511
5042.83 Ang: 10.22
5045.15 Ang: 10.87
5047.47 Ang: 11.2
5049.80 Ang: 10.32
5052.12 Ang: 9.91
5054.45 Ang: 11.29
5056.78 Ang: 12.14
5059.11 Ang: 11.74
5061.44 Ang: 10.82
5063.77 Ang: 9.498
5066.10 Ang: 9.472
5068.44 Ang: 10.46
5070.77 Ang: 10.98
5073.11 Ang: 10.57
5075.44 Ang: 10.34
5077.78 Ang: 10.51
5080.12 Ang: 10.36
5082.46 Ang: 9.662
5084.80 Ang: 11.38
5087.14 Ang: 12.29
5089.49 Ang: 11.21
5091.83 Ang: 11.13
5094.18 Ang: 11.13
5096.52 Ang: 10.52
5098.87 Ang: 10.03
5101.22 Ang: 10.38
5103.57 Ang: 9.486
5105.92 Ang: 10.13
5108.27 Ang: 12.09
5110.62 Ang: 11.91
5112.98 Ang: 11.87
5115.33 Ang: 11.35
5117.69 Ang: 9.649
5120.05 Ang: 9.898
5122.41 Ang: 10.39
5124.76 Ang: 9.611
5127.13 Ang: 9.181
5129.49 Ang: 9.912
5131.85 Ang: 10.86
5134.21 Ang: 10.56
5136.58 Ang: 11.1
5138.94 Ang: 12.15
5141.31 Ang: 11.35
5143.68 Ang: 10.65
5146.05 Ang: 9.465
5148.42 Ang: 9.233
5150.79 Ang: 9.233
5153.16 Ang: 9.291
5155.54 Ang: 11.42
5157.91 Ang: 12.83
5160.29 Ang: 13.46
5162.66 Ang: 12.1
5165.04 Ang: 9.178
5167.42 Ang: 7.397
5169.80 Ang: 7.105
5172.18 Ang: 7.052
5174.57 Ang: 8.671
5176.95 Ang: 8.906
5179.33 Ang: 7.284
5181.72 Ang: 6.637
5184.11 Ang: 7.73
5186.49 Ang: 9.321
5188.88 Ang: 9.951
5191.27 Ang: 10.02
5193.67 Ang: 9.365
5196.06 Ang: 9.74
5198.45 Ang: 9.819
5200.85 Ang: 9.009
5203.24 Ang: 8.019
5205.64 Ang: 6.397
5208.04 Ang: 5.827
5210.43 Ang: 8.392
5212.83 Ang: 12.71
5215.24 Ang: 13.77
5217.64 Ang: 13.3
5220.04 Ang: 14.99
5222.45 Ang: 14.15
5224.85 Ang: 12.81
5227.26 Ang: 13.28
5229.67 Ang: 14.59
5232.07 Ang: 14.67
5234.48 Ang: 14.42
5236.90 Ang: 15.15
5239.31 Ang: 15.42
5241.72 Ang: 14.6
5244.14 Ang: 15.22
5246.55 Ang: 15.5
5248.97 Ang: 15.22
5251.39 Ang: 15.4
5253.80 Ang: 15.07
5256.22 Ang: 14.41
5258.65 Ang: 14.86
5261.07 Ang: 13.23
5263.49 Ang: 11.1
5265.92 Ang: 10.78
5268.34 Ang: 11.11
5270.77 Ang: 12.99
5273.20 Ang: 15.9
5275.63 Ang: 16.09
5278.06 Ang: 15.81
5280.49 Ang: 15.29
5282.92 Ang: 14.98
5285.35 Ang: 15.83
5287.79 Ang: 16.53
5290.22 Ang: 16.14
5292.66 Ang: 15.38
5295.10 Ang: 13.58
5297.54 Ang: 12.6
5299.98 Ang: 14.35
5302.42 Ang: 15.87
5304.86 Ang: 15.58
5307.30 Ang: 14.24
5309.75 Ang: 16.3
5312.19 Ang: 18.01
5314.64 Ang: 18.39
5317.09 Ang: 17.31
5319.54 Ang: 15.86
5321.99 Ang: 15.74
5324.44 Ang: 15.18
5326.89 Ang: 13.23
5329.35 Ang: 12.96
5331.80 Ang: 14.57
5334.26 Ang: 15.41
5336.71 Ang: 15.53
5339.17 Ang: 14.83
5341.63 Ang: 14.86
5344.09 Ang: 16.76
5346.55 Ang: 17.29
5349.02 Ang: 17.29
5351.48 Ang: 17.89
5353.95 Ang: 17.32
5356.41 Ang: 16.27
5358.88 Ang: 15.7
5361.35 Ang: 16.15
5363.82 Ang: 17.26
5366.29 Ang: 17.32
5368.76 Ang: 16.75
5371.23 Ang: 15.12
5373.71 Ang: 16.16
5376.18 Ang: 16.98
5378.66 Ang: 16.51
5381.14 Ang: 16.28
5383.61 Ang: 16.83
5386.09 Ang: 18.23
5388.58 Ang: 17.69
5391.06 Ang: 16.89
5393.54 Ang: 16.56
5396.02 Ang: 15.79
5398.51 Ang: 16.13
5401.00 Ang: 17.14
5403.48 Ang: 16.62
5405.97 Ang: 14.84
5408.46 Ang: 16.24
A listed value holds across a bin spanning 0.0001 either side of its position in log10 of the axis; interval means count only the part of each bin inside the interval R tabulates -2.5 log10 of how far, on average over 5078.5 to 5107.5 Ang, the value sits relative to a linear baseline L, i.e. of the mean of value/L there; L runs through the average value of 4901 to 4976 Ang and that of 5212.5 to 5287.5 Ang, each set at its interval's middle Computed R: 0.26 mag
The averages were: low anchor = 12.9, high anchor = 14.3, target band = 10.7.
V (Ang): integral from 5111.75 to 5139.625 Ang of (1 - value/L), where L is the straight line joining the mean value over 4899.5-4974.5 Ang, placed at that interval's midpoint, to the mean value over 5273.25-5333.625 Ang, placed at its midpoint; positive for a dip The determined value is 7.2 Ang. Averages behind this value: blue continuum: 12.9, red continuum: 15.4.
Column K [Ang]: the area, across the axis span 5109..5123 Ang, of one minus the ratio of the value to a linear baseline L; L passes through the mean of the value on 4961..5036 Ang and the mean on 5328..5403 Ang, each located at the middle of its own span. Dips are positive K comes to 2.1 Ang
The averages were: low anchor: 11.2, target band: 10.9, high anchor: 16.3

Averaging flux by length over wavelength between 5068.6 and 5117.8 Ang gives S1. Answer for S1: 10.8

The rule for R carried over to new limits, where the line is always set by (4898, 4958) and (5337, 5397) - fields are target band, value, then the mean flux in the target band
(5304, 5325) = -0.009 mag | 16.3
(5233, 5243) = 0.053 mag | 14.9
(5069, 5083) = 0.350 mag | 10.4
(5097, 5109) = 0.373 mag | 10.4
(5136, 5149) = 0.360 mag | 10.7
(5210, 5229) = 0.178 mag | 13.2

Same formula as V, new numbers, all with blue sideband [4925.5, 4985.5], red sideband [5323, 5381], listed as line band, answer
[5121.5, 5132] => 3.09 Ang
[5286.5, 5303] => 0.63 Ang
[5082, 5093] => 1.97 Ang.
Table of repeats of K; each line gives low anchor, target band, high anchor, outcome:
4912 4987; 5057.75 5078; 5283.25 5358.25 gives 4.58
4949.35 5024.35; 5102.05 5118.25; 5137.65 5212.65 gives -1.51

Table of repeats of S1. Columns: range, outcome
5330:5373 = 16.2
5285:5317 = 15.7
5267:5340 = 15.2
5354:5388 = 16.6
